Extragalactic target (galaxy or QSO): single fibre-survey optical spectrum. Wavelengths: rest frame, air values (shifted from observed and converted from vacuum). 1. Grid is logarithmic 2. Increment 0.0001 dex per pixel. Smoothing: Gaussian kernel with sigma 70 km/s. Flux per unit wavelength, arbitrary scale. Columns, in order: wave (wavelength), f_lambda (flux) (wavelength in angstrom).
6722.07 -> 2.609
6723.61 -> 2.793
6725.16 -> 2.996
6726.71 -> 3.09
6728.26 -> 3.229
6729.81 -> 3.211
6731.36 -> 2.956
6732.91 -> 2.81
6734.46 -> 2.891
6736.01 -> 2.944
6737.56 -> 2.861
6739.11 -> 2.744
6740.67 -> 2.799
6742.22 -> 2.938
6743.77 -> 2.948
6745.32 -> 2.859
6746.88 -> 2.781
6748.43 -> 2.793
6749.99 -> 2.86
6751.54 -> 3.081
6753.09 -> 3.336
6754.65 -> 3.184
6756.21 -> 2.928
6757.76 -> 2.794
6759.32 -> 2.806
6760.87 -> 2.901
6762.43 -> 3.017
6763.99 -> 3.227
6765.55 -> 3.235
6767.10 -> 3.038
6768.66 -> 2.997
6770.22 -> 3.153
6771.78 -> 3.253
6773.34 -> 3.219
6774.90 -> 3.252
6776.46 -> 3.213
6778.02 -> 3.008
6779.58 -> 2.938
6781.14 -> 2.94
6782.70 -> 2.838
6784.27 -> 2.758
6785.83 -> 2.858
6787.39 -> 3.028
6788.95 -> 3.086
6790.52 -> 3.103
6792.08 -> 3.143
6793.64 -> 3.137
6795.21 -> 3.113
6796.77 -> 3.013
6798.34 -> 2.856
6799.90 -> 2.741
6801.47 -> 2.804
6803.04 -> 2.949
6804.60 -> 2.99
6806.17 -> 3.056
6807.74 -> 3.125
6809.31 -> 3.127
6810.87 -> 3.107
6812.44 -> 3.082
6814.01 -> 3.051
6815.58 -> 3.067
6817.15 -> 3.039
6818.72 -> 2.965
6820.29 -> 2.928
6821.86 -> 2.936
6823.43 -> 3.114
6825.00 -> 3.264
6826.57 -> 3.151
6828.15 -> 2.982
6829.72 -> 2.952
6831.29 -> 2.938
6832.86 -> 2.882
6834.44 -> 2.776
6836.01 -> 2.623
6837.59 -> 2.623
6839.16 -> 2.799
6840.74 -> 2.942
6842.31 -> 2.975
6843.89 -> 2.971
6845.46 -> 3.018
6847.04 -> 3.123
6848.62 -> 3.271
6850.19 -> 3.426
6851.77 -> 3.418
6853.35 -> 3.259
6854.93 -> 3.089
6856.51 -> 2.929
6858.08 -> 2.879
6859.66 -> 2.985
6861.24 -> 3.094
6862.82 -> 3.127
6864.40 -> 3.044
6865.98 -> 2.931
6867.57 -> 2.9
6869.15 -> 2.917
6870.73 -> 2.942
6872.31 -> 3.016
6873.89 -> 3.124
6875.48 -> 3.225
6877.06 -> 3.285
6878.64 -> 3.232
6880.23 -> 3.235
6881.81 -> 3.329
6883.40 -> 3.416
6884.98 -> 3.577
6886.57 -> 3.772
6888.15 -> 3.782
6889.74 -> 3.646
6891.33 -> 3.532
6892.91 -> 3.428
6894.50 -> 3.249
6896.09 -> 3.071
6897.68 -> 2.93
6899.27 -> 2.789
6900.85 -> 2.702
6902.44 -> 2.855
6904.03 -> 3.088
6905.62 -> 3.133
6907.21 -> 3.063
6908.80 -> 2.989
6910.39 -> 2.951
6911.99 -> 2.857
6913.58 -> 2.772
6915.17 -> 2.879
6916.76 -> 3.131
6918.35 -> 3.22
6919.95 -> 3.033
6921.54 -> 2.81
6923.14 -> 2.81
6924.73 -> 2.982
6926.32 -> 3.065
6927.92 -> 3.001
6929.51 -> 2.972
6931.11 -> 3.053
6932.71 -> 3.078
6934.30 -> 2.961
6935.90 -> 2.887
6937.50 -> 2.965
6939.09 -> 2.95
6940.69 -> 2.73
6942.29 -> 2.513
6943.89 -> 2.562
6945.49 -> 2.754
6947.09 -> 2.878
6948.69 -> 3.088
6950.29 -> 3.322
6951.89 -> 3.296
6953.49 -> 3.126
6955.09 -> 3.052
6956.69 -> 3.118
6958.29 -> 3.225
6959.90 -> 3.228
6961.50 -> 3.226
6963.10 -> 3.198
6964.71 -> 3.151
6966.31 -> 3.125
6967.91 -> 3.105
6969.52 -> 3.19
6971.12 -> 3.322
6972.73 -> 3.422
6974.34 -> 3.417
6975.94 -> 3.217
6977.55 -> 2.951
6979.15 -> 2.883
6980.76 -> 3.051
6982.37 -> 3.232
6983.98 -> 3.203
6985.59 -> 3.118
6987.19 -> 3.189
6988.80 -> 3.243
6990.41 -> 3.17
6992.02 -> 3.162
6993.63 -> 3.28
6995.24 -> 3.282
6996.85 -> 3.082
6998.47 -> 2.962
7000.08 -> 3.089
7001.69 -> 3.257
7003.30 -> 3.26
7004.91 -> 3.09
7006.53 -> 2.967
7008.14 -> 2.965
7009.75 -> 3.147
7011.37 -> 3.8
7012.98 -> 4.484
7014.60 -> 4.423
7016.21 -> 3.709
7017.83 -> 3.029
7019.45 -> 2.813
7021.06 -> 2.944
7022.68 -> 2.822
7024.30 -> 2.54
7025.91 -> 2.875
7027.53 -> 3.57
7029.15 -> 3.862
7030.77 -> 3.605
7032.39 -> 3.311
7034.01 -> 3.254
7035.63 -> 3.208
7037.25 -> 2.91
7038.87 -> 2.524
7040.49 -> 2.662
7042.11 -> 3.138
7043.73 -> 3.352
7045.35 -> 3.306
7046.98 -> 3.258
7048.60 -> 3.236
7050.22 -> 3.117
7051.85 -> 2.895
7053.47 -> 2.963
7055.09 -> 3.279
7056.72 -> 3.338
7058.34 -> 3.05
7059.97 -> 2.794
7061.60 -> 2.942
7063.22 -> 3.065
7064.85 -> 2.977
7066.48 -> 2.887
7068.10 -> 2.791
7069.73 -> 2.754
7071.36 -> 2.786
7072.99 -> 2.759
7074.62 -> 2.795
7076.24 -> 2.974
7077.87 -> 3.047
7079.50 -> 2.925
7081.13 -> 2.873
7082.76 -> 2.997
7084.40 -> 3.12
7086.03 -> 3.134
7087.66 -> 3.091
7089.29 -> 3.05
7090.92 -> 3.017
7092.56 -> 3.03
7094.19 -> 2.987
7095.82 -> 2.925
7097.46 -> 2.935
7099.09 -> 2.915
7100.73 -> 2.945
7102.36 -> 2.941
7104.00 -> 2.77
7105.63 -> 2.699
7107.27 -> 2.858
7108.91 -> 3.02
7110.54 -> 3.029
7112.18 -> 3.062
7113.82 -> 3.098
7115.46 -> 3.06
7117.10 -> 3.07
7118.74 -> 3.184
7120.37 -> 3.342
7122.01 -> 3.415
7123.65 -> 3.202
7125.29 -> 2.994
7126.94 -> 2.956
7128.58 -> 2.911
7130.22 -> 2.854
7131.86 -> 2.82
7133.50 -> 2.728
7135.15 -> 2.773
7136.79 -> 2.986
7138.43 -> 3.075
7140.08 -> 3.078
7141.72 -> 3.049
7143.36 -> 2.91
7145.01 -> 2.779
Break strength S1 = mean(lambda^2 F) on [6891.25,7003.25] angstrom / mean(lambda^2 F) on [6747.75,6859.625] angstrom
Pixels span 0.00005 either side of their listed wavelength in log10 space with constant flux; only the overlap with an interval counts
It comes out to 1.06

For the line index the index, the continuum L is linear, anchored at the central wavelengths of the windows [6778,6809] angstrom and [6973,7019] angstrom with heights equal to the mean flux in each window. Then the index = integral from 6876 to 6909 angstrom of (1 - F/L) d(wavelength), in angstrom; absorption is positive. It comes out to -1.4 angstrom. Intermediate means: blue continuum 2.98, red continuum 3.27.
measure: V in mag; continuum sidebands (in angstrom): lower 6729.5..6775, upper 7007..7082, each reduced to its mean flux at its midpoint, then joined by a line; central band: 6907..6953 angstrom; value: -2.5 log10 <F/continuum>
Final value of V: 0.04 mag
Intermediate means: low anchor 2.99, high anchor 3.12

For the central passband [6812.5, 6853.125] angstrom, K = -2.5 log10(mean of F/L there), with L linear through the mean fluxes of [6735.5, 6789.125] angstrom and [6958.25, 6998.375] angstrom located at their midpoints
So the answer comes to 0.01 mag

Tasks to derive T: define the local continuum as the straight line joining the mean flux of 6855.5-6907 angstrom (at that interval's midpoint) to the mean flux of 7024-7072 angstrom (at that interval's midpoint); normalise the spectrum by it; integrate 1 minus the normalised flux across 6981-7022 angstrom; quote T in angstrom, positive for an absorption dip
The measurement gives -2.2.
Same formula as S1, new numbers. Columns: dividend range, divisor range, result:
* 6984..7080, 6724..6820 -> 1.13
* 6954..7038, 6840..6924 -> 1.07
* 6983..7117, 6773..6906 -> 1.07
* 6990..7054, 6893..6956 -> 1.11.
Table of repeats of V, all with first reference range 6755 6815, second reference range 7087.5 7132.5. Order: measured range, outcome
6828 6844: 0.06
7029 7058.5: -0.05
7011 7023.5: -0.16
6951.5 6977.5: -0.07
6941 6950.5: 0.07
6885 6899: -0.13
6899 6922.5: 0.02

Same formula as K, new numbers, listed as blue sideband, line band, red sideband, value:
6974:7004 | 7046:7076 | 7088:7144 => 0.03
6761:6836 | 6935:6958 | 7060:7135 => 0.02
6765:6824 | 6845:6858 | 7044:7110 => -0.05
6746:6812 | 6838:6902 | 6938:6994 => -0.03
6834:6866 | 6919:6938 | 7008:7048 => 0.06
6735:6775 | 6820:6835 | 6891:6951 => -0.01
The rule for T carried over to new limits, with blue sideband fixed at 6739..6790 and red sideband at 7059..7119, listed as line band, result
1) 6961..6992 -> -2.2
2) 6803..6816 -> -0.3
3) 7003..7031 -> -3.4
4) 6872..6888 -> -2.0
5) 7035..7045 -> -0.1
